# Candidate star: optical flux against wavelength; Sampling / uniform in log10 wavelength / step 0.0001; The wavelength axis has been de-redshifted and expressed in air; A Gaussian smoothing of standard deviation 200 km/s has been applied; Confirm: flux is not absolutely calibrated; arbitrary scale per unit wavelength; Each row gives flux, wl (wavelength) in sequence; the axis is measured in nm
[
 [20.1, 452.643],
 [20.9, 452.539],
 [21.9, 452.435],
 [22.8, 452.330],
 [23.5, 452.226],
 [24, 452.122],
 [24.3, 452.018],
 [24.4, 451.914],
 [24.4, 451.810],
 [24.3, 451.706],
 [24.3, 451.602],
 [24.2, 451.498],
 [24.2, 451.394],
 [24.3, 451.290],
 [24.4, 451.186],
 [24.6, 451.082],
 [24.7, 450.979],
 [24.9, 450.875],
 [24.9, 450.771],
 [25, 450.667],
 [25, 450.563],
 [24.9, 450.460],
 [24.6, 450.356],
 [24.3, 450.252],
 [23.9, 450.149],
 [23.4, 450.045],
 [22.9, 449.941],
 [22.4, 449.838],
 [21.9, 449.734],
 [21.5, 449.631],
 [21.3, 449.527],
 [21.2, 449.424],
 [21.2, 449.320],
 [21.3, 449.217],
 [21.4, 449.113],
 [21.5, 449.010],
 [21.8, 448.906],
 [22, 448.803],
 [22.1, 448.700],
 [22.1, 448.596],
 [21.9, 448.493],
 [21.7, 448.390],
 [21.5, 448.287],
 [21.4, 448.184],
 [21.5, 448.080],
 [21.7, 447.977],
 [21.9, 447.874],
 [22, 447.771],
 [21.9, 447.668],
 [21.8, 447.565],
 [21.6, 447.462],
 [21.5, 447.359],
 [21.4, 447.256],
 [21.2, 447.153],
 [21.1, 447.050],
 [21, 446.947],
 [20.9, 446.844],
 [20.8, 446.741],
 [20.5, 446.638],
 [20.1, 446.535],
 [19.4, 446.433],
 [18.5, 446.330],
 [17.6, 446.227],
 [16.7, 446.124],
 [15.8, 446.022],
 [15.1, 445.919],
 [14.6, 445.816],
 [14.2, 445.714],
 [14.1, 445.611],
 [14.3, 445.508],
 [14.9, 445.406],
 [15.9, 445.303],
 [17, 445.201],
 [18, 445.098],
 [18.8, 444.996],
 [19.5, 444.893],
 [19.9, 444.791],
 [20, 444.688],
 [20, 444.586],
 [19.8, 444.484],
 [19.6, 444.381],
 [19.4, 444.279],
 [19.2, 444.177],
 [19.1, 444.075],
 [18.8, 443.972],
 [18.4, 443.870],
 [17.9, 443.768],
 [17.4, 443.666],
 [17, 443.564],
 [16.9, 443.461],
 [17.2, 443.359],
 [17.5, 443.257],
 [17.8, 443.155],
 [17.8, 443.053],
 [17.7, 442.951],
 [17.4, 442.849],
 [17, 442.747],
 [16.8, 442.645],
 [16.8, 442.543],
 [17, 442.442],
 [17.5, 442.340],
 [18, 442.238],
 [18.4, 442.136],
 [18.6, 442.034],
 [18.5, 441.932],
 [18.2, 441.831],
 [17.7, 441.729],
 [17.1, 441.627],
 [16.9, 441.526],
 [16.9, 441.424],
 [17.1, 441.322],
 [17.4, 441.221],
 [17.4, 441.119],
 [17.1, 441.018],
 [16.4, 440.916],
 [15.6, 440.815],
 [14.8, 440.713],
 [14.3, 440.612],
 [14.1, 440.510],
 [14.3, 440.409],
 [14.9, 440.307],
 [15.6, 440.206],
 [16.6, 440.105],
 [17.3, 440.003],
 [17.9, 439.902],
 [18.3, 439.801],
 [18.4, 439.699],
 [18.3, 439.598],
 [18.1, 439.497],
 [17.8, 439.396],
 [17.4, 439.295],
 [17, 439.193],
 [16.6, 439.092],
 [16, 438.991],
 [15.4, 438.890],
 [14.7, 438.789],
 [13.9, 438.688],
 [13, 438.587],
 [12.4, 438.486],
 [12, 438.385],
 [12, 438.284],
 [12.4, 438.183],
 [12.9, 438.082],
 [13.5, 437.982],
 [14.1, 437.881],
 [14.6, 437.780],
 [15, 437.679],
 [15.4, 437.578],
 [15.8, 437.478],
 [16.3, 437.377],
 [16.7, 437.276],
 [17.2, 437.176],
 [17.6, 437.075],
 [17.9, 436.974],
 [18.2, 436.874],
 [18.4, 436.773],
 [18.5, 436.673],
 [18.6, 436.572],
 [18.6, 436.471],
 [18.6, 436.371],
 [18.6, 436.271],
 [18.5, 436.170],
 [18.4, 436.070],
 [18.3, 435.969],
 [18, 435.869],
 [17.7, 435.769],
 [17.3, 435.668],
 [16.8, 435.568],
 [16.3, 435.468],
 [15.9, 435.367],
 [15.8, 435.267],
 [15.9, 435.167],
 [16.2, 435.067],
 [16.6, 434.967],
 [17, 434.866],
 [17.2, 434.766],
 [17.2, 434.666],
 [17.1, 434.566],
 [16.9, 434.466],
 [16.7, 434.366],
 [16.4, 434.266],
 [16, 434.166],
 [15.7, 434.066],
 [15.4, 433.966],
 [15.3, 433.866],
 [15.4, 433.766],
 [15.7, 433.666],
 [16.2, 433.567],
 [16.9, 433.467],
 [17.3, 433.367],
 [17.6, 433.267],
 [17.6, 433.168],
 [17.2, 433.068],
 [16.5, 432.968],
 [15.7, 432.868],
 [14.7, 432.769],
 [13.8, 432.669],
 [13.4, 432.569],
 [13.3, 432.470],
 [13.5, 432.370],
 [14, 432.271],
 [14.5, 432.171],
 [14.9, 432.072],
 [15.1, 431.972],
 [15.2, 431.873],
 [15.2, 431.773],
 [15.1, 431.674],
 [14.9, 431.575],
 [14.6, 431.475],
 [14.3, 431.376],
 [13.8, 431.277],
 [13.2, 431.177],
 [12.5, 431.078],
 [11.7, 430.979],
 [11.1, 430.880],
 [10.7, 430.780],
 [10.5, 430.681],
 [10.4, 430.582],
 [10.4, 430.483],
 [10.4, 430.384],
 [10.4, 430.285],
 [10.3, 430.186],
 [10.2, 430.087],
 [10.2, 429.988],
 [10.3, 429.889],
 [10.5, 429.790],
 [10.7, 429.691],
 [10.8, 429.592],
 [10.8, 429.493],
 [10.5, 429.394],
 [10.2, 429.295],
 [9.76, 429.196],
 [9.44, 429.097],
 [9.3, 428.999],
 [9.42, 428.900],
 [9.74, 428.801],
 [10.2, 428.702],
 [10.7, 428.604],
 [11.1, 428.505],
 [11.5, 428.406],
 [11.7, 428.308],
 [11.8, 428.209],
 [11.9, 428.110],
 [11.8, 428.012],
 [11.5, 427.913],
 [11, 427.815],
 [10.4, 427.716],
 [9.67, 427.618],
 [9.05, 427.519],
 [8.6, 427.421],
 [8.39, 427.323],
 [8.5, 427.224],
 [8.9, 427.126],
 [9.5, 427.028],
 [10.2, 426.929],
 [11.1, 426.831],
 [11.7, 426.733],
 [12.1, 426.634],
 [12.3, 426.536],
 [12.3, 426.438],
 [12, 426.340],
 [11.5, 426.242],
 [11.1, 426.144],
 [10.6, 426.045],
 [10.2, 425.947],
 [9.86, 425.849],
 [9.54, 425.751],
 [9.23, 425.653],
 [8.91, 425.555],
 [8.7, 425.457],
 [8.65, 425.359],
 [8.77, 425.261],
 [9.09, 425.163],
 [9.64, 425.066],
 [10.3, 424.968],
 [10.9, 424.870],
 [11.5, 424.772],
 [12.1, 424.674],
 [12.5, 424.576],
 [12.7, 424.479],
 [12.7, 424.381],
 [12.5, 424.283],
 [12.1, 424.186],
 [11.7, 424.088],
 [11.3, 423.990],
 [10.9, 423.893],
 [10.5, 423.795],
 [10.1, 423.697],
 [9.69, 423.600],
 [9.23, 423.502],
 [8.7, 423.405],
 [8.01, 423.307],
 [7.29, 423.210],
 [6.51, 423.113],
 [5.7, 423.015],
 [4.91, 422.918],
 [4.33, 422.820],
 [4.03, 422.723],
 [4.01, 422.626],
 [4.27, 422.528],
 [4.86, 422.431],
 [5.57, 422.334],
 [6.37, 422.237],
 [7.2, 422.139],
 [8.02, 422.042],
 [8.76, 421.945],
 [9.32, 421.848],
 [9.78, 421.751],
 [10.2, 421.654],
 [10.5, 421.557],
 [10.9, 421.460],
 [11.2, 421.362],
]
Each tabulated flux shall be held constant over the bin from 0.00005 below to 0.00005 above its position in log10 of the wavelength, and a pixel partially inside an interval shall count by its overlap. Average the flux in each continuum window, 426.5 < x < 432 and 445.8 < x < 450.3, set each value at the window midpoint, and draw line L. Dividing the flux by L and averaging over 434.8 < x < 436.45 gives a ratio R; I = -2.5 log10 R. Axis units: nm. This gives -0.19 mag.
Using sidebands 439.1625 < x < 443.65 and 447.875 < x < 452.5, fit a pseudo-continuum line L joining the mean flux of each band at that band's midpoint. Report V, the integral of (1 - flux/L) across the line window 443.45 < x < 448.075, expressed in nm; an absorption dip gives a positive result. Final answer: 0.27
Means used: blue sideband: 17.1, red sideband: 23.1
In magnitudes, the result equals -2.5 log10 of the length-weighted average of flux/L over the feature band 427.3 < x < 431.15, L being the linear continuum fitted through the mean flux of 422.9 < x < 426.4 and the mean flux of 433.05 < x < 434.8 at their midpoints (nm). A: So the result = 0.25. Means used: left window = 10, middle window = 10.5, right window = 16.5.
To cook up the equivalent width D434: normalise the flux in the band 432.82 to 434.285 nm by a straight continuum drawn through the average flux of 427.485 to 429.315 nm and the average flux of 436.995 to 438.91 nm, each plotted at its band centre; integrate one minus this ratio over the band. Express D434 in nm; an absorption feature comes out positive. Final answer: -0.42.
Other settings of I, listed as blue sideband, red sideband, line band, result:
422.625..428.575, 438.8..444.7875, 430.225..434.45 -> -0.10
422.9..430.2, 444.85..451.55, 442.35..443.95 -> 0.07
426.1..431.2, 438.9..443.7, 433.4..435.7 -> -0.20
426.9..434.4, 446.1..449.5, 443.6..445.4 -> 0.04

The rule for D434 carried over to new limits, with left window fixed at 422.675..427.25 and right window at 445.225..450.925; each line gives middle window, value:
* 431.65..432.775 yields -0.09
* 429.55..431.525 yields 0.19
